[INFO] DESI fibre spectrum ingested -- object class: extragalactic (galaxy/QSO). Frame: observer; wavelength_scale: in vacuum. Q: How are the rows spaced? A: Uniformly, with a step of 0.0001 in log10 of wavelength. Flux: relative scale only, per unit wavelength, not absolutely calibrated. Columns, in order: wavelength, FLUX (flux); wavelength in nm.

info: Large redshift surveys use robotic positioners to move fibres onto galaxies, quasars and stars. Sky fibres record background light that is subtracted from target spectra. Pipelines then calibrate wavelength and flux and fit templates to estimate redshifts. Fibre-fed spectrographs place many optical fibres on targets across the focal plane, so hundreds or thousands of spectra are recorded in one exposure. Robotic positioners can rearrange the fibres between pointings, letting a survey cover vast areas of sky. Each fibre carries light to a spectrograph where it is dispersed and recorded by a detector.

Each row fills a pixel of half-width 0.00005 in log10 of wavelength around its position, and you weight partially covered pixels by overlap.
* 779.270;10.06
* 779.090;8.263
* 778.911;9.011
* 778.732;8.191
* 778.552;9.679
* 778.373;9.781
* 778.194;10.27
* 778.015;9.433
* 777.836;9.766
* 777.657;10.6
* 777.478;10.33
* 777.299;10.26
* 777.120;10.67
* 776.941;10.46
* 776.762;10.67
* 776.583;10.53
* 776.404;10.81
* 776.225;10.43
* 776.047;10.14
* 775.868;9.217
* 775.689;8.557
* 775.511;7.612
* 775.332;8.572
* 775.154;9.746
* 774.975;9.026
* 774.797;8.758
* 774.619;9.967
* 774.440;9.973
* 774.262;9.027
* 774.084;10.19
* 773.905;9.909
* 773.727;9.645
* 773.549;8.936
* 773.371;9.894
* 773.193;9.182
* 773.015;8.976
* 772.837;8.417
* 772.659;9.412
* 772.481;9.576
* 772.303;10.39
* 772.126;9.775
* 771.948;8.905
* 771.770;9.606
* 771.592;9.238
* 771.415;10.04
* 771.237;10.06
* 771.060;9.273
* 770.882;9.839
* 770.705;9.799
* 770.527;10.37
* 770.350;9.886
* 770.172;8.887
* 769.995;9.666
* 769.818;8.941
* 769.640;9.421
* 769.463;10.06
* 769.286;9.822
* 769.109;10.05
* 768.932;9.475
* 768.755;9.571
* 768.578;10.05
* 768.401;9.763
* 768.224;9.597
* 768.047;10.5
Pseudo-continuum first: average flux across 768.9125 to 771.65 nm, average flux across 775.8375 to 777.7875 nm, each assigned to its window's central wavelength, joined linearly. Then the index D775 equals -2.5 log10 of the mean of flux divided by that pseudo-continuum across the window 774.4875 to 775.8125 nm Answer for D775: 0.15 mag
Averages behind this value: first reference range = 9.69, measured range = 8.93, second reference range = 10.4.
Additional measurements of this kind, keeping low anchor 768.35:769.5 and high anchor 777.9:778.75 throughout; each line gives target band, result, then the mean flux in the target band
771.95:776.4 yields 0.032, 9.41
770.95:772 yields 0.024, 9.55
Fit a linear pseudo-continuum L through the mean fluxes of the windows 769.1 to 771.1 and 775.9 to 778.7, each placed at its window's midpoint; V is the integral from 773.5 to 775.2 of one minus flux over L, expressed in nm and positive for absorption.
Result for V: 0.08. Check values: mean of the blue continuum 9.66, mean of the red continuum 10.2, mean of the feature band 9.52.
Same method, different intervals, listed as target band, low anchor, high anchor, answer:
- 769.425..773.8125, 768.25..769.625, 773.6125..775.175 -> 0.07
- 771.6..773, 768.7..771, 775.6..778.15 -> 0.06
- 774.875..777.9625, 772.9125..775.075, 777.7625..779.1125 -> -0.15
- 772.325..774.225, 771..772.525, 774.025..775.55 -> 0.00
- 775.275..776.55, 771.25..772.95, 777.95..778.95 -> 0.01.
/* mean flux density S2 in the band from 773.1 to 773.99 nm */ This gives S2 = 9.51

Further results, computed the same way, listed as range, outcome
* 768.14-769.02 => 9.69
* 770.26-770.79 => 10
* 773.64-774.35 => 9.69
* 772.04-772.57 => 9.93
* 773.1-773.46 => 9.53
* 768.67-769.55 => 9.8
